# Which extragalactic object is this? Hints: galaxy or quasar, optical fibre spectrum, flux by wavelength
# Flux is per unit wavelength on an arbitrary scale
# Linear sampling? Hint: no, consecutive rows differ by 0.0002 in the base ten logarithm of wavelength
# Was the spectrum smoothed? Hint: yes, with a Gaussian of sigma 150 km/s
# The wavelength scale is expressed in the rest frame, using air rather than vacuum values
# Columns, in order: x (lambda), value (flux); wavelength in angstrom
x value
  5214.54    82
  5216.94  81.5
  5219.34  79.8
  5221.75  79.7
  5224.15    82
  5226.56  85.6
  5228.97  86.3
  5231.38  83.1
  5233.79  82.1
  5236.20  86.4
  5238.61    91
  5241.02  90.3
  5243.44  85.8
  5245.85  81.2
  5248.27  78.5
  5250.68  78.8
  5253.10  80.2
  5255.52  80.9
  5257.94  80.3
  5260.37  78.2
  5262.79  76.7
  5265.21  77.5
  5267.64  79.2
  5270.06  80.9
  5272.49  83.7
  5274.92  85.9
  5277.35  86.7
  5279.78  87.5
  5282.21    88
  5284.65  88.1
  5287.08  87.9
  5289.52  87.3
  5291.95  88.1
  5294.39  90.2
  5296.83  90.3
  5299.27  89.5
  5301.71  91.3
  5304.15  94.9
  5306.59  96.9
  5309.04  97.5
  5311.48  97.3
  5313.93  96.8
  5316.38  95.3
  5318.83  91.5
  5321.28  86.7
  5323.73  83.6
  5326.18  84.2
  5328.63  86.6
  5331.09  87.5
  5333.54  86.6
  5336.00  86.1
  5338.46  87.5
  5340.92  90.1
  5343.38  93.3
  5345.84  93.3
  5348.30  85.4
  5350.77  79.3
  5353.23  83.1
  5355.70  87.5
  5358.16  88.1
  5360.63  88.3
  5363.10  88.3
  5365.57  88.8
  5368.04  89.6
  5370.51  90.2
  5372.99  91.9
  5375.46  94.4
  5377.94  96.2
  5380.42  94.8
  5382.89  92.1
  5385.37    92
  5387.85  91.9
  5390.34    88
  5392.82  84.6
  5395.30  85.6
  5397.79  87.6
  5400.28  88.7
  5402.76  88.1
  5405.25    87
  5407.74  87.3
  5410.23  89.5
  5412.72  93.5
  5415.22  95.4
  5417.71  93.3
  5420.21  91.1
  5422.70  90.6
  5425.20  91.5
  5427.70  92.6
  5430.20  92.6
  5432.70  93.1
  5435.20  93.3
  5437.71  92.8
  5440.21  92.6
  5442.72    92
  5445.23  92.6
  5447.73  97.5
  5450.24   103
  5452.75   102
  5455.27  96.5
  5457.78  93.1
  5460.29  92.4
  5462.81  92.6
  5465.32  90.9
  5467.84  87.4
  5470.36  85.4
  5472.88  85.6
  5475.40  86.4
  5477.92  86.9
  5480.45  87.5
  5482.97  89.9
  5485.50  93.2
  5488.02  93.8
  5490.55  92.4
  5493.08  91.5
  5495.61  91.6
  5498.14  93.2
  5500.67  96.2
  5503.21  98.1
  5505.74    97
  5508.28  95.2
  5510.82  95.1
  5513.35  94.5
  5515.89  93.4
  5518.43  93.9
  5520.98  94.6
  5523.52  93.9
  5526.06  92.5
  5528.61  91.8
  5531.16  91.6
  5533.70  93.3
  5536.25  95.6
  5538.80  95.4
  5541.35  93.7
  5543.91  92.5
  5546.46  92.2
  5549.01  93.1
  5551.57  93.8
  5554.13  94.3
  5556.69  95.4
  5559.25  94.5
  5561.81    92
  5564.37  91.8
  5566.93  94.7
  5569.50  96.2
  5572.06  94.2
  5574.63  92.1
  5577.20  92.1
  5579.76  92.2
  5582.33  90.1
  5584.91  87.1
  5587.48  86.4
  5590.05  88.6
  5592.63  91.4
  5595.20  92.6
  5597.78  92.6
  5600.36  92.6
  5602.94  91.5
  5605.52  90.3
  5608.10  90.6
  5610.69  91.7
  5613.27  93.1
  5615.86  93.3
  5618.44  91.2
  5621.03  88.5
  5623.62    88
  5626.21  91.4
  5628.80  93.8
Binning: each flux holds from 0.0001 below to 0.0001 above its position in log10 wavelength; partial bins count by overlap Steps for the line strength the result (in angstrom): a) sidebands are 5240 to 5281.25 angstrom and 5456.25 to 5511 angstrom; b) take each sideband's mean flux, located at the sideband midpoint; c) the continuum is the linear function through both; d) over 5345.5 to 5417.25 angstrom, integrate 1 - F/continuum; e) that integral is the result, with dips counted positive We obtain -1.8 angstrom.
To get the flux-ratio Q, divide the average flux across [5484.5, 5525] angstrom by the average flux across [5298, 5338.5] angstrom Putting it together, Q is 1.04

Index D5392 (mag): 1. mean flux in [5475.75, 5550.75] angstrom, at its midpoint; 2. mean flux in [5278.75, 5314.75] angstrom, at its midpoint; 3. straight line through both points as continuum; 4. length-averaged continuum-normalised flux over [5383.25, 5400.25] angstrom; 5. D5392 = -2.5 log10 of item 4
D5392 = 0.04 mag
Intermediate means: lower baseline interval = 91.4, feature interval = 88.5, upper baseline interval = 93.2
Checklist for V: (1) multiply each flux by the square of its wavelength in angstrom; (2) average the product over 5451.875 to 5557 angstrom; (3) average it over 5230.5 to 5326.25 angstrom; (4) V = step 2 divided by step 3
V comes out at 1.17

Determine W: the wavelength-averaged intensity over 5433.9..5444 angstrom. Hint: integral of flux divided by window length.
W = 92.6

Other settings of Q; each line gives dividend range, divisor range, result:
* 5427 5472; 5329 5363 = 1.07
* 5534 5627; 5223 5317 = 1.07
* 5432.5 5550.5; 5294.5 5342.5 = 1.03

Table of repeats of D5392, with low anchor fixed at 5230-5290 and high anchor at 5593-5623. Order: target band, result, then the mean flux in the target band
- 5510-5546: -0.05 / 93.7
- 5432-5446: -0.06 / 92.7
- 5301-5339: -0.07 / 90.7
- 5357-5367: -0.03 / 88.4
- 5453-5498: -0.03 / 90.7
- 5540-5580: -0.04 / 93.5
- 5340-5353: -0.03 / 87.8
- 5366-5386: -0.08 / 92.5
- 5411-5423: -0.07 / 92.8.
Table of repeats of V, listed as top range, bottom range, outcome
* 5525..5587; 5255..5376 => 1.16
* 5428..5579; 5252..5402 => 1.13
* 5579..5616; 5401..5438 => 1.06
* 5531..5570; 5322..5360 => 1.17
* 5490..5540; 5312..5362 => 1.14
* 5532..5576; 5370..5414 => 1.10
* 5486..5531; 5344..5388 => 1.10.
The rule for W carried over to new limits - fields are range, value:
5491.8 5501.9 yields 93.1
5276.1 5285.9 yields 87.6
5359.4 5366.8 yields 88.5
